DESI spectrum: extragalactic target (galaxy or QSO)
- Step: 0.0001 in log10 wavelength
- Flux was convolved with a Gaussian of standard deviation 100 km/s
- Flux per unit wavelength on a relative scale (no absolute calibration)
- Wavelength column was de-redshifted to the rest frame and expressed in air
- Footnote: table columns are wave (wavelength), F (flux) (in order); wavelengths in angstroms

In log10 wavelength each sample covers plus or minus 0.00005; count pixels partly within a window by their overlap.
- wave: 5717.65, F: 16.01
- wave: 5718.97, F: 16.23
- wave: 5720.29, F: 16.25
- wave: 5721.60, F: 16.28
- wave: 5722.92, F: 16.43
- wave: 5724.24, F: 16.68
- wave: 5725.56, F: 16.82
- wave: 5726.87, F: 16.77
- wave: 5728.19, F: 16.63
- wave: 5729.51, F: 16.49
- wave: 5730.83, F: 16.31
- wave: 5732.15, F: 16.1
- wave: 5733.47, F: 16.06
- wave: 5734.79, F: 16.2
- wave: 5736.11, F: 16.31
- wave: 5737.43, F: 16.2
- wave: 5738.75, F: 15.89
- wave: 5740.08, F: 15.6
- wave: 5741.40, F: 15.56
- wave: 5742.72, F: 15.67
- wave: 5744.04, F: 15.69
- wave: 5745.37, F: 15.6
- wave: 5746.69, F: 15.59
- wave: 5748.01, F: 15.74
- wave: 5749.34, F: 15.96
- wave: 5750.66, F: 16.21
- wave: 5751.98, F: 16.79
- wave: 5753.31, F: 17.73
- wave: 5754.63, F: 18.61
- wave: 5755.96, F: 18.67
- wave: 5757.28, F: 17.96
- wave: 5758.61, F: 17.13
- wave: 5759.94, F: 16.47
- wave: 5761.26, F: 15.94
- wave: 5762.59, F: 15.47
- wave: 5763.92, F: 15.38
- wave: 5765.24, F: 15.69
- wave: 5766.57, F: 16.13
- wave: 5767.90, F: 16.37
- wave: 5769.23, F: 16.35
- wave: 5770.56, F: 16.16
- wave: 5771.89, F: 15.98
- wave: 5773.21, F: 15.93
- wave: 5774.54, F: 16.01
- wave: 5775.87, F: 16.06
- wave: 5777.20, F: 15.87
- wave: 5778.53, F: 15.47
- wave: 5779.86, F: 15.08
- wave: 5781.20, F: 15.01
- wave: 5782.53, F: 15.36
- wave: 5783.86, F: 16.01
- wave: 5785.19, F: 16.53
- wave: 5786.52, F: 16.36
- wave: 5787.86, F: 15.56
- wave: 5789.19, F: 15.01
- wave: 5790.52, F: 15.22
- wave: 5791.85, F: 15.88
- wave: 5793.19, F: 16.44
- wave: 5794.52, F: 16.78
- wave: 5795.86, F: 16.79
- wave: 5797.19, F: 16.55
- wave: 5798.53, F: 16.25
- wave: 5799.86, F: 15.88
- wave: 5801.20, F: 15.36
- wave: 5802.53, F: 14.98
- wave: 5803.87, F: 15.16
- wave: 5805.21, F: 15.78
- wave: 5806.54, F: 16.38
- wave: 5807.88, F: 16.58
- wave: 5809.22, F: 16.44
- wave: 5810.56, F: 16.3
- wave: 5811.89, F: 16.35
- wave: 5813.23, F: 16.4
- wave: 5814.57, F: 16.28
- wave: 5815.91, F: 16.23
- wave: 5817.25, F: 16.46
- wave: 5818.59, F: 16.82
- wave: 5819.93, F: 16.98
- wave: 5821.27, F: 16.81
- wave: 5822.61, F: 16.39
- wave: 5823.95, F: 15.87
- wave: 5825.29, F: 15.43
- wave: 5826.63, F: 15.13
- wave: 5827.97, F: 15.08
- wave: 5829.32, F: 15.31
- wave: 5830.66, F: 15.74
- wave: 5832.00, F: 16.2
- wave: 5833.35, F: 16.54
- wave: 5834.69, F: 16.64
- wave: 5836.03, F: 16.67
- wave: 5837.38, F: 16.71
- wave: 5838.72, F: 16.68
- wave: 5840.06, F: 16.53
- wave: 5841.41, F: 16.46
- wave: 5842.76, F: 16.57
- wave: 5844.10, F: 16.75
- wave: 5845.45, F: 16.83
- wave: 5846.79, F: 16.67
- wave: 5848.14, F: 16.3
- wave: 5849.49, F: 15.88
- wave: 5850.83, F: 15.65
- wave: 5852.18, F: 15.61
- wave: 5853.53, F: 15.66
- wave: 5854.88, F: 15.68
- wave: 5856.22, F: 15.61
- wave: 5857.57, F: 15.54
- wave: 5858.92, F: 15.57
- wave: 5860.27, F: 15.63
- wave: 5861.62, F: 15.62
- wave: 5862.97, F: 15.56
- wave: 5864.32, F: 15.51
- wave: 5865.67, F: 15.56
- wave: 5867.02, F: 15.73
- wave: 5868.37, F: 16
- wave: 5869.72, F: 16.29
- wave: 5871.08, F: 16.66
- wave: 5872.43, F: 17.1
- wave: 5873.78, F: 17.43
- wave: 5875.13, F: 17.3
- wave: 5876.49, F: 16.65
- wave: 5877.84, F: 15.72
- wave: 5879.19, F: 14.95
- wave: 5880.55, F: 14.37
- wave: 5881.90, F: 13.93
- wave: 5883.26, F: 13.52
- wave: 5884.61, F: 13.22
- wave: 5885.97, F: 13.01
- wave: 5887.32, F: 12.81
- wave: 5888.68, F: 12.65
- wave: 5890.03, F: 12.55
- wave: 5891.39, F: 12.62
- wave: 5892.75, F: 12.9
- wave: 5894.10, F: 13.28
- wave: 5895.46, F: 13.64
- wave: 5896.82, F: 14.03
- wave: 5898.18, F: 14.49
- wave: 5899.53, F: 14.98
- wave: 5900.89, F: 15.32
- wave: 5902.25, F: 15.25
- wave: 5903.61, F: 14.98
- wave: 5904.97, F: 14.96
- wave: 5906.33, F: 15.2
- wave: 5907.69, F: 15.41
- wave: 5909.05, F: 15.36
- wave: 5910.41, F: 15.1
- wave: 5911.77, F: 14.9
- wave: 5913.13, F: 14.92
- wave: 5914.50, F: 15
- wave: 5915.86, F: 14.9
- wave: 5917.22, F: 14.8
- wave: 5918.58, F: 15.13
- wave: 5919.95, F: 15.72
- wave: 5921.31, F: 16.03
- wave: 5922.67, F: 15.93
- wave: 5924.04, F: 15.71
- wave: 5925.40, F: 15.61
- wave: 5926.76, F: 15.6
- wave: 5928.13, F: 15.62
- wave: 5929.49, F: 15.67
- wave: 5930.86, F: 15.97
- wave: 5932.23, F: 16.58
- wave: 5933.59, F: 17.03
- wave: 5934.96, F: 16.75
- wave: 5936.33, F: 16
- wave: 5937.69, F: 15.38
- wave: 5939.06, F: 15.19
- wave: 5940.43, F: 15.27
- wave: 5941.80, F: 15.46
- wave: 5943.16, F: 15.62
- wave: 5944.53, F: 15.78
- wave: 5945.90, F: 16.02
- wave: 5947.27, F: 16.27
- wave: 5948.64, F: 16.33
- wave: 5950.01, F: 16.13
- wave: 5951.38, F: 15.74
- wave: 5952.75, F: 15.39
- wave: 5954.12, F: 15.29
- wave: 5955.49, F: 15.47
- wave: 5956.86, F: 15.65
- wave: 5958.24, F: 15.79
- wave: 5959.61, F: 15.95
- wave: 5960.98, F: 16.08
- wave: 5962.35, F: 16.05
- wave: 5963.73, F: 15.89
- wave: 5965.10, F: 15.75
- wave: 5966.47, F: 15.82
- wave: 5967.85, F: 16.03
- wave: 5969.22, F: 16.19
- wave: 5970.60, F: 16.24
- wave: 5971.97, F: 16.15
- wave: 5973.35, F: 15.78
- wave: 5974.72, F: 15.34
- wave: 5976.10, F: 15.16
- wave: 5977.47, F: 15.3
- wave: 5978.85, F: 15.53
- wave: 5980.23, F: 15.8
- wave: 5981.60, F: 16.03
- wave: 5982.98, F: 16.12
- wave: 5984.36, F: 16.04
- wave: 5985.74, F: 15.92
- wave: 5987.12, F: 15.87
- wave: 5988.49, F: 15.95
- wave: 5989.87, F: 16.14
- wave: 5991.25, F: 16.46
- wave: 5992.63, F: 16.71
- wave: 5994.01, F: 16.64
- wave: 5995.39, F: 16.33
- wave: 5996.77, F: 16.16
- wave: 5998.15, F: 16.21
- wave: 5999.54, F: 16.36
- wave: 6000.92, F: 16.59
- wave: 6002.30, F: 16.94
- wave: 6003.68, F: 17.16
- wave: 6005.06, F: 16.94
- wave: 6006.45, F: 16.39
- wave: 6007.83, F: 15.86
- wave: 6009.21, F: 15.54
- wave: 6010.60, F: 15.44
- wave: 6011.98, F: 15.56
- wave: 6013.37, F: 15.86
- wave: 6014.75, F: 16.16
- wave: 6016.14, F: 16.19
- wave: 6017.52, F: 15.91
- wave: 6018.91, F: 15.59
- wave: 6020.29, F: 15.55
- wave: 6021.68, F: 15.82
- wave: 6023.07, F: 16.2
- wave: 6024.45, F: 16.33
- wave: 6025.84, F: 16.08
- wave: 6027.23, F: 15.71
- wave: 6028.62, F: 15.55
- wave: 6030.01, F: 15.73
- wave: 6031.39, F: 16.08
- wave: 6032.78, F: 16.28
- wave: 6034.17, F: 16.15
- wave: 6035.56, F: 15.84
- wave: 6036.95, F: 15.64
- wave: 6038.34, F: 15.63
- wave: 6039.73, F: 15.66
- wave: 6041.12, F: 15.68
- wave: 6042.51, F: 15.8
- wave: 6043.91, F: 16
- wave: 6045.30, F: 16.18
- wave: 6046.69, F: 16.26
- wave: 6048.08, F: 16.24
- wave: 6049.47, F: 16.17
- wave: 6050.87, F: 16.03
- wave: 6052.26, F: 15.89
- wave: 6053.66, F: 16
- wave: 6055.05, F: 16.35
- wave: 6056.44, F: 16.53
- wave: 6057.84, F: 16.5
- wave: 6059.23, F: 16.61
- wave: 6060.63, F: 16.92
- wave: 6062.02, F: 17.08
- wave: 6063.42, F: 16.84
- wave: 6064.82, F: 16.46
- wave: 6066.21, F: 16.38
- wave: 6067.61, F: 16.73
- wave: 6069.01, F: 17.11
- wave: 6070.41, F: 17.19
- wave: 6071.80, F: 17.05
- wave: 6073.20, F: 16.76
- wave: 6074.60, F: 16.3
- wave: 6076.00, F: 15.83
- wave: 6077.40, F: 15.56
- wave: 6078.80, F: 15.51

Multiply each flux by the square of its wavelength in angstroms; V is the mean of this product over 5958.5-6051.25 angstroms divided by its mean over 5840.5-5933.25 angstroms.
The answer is 1.09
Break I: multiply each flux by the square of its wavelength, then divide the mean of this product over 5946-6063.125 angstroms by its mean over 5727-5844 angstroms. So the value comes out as 1.07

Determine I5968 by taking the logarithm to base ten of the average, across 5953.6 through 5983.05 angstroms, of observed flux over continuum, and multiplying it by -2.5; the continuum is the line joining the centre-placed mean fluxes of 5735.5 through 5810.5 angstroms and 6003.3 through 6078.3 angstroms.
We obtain 0.02 mag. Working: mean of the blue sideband 16.1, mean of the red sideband 16.2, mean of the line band 15.8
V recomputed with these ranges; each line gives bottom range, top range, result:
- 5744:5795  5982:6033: 1.08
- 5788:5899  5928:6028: 1.07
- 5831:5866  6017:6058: 1.06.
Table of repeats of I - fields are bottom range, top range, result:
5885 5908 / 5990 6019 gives 1.21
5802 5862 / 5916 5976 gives 1.02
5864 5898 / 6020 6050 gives 1.14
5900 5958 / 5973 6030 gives 1.05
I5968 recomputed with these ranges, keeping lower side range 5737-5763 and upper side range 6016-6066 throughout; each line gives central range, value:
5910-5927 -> 0.062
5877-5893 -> 0.198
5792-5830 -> 0.017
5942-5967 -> 0.025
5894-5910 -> 0.102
